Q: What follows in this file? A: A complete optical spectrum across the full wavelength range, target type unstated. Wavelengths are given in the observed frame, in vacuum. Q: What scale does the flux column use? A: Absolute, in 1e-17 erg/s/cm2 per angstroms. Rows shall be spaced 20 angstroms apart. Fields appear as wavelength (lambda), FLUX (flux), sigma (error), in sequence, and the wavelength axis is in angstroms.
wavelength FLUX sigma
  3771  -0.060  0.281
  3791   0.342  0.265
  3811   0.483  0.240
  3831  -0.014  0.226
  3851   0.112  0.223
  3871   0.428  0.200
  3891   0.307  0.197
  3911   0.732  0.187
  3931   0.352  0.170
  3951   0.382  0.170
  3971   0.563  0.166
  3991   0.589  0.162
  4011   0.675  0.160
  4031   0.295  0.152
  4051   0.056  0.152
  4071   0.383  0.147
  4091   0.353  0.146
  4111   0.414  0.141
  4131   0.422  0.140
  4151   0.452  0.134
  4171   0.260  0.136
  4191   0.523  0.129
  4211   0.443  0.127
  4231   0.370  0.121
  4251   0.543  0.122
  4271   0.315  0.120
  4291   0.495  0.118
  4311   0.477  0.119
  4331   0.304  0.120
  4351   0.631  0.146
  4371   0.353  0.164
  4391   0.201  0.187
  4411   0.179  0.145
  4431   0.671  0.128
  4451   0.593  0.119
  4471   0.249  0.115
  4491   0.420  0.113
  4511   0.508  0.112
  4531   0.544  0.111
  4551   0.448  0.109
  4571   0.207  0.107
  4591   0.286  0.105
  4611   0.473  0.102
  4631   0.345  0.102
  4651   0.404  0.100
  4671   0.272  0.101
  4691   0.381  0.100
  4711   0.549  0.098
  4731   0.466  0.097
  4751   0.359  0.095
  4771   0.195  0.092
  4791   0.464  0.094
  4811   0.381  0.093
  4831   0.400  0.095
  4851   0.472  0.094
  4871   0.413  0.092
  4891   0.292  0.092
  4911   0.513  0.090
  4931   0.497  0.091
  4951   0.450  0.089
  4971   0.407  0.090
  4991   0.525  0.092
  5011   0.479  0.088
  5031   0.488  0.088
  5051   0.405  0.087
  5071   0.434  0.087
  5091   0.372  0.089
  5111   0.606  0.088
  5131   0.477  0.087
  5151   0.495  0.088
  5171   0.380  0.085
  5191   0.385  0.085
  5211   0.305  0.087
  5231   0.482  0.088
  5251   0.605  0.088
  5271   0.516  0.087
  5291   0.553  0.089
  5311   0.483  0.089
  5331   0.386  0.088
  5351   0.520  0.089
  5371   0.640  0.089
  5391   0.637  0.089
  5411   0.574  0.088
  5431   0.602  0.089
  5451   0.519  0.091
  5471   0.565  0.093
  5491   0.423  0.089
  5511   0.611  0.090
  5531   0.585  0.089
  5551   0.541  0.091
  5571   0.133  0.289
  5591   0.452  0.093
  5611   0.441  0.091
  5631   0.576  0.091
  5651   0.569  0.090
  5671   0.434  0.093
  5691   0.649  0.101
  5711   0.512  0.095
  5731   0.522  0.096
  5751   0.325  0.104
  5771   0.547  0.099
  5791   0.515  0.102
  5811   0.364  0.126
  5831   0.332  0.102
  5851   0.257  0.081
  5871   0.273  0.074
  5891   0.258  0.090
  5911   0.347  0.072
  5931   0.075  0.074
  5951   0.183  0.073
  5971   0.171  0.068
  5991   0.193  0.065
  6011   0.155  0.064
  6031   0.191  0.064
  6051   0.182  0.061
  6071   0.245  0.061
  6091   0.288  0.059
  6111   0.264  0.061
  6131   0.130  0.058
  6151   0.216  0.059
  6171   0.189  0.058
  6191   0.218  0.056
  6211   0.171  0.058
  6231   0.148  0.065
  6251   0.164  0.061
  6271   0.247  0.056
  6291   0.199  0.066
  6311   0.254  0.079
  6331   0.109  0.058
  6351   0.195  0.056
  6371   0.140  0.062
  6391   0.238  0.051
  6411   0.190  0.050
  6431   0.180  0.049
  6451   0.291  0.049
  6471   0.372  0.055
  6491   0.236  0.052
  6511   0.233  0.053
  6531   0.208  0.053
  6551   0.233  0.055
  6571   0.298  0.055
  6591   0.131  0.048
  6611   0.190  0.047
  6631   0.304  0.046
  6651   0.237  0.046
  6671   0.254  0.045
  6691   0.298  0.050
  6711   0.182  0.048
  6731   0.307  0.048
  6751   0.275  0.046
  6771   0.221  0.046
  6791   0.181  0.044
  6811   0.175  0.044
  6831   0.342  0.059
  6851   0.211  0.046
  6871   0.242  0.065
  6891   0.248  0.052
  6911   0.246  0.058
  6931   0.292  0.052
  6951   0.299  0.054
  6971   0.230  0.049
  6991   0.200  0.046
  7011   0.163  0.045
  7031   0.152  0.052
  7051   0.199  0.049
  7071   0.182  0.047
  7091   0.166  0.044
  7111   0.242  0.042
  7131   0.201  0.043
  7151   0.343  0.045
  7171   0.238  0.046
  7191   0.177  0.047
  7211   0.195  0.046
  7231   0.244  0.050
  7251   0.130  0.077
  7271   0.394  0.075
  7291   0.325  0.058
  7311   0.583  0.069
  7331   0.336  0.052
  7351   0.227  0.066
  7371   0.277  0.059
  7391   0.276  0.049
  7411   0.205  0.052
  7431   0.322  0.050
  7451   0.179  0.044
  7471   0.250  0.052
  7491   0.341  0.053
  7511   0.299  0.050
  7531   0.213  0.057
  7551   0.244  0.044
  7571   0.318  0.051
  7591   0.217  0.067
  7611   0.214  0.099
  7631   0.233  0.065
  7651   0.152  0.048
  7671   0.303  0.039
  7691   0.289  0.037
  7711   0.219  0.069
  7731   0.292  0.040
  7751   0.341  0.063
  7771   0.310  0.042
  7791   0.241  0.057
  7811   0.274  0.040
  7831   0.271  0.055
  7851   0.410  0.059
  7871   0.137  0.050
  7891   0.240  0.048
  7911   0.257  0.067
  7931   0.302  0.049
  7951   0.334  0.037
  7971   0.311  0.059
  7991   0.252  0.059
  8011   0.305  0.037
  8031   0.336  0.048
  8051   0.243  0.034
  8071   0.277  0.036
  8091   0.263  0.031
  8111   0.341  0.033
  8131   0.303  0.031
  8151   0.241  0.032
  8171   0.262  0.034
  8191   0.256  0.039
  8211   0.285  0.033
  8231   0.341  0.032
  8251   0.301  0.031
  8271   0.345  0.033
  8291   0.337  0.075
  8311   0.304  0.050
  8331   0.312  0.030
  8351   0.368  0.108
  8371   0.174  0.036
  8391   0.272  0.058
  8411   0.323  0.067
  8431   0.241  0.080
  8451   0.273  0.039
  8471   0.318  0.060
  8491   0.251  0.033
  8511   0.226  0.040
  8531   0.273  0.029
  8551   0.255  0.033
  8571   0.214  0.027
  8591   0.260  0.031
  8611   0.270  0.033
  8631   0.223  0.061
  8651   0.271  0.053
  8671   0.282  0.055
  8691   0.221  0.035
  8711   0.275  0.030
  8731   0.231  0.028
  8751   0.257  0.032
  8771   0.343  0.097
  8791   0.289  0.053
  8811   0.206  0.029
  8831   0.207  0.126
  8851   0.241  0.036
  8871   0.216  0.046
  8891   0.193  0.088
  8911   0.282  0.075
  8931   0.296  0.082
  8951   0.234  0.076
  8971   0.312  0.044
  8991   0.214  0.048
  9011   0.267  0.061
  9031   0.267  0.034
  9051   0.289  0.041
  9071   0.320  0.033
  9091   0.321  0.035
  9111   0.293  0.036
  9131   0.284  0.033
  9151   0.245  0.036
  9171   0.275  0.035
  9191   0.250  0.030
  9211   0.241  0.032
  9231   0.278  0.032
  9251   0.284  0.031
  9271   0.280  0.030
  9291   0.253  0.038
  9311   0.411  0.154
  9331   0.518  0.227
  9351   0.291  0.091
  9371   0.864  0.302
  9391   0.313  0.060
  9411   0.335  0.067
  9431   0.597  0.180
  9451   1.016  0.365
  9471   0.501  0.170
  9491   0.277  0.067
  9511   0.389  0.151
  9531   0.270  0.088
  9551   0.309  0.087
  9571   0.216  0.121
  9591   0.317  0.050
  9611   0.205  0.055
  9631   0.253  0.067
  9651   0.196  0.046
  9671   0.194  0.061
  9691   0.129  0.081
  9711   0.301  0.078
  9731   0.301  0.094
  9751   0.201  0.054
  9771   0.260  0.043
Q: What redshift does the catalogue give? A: 0.96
